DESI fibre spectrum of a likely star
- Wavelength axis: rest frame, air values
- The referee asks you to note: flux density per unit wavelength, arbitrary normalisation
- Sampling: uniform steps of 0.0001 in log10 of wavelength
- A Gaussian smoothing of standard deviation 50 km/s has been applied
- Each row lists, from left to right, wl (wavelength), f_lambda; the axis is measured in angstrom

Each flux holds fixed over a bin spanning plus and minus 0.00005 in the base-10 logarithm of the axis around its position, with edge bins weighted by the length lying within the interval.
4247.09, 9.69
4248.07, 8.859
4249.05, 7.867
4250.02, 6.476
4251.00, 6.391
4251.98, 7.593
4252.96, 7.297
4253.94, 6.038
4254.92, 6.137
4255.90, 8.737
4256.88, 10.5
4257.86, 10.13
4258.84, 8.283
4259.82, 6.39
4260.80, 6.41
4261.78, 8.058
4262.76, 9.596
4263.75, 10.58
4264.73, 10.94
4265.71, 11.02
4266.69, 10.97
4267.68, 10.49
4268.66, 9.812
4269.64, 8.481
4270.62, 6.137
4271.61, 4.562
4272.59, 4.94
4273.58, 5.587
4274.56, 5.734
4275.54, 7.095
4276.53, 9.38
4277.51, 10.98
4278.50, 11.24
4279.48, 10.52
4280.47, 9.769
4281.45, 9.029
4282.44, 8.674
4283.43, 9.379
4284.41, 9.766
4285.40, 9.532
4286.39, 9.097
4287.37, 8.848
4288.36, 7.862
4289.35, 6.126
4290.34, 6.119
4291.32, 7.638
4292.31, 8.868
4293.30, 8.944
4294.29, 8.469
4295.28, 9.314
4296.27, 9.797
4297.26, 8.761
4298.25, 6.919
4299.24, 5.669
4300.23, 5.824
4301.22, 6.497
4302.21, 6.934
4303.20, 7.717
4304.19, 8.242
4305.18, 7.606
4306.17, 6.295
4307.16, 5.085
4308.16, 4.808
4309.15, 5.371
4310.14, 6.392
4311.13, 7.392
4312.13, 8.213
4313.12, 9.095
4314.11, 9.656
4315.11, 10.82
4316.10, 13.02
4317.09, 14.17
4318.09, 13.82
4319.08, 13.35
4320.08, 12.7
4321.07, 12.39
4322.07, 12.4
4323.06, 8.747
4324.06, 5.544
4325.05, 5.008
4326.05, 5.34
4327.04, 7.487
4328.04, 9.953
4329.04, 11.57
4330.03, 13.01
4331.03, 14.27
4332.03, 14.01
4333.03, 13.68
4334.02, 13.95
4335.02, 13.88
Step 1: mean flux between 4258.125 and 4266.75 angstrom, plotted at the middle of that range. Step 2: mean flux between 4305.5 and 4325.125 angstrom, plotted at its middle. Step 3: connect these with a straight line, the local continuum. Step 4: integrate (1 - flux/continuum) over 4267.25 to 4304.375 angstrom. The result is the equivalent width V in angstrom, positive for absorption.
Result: 4.3 angstrom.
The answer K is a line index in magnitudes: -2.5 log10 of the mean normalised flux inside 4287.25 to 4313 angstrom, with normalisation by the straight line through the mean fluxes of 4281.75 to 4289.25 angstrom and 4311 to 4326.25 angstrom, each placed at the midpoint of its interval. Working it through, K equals 0.28 mag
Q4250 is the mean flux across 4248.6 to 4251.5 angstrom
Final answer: 6.92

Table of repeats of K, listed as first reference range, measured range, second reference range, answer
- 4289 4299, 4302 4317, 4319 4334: 0.17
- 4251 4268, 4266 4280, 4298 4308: -0.04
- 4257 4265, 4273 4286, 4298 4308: -0.15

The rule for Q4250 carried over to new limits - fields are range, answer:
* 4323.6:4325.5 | 5.29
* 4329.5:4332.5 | 13.7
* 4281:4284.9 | 9.21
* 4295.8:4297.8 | 9.21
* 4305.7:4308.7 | 5.38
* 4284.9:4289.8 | 8.31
